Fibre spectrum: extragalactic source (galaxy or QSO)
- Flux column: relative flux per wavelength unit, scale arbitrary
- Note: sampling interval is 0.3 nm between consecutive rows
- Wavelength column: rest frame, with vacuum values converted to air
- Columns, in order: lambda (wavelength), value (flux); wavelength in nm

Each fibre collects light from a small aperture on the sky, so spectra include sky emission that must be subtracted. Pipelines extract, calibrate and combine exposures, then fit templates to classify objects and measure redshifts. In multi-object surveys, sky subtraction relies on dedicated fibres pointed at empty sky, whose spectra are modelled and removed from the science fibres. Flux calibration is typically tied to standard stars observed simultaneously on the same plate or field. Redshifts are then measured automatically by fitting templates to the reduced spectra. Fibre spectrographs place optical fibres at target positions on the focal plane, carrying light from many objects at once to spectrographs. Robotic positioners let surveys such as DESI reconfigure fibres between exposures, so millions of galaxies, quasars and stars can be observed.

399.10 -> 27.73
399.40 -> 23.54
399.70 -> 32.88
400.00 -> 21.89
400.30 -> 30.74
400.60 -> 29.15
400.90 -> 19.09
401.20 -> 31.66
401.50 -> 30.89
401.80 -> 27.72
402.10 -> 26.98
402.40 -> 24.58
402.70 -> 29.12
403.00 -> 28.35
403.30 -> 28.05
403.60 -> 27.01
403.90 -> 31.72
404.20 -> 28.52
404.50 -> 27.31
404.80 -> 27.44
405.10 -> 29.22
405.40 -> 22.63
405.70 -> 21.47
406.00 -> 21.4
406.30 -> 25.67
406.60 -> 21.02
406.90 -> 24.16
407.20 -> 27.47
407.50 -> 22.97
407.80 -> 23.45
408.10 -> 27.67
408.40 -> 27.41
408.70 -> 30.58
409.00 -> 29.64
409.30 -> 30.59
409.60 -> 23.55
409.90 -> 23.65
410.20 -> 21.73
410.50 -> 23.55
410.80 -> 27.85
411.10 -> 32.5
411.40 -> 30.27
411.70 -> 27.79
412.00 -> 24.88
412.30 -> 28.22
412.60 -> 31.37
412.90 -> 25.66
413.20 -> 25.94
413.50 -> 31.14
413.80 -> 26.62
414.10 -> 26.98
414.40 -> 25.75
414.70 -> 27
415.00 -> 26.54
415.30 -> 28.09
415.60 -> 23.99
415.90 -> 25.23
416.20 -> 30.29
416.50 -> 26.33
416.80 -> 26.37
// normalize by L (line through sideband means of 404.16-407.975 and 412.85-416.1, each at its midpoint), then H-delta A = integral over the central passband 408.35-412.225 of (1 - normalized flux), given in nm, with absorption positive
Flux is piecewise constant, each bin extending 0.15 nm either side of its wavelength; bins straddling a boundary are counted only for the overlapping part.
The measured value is -0.23 nm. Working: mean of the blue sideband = 24.7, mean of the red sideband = 26.7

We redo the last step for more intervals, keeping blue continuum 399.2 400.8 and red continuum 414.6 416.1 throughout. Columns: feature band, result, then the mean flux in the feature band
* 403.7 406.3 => 0.080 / 26.2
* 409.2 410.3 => 0.079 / 24.8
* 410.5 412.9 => -0.171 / 28.4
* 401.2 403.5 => -0.082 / 28.2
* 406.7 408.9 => 0.050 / 26.2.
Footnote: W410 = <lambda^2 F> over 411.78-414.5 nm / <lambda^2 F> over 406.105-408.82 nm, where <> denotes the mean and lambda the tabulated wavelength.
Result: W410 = 1.11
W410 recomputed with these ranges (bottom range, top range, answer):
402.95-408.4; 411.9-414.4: 1.11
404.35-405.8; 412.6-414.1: 1.12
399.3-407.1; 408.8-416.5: 1.07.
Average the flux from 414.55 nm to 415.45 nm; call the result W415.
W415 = 27.2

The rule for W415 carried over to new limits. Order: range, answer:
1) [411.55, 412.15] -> 26.3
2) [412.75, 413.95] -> 27.3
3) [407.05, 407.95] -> 24.6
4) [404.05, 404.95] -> 27.8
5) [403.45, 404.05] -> 29.4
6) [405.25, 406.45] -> 22.8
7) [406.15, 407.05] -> 23.6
